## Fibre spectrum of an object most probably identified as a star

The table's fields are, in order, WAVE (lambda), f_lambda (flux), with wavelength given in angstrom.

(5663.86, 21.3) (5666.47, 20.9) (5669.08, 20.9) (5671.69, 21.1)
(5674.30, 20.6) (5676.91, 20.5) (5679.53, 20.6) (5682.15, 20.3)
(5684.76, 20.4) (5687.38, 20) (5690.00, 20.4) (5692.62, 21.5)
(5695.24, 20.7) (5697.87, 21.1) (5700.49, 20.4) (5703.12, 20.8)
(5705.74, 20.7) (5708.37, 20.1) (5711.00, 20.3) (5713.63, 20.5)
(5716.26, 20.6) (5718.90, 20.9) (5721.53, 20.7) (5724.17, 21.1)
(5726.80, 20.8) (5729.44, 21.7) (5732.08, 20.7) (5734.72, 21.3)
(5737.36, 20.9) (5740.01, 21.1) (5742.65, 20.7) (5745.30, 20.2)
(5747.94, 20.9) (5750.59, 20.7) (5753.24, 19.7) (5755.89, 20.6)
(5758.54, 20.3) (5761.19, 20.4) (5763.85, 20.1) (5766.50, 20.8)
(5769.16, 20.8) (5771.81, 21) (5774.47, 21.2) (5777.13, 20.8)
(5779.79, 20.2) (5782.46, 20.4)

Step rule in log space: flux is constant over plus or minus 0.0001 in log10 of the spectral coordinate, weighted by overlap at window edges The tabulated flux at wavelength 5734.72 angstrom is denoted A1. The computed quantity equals 21.3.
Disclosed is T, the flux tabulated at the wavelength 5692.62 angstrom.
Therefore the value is 21.5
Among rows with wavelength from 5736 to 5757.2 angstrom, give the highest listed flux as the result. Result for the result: 21.1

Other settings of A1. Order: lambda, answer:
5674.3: 20.6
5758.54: 20.3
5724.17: 21.1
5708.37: 20.1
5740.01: 21.1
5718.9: 20.9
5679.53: 20.6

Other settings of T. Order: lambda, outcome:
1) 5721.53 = 20.7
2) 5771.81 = 21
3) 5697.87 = 21.1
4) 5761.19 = 20.4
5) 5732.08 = 20.7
